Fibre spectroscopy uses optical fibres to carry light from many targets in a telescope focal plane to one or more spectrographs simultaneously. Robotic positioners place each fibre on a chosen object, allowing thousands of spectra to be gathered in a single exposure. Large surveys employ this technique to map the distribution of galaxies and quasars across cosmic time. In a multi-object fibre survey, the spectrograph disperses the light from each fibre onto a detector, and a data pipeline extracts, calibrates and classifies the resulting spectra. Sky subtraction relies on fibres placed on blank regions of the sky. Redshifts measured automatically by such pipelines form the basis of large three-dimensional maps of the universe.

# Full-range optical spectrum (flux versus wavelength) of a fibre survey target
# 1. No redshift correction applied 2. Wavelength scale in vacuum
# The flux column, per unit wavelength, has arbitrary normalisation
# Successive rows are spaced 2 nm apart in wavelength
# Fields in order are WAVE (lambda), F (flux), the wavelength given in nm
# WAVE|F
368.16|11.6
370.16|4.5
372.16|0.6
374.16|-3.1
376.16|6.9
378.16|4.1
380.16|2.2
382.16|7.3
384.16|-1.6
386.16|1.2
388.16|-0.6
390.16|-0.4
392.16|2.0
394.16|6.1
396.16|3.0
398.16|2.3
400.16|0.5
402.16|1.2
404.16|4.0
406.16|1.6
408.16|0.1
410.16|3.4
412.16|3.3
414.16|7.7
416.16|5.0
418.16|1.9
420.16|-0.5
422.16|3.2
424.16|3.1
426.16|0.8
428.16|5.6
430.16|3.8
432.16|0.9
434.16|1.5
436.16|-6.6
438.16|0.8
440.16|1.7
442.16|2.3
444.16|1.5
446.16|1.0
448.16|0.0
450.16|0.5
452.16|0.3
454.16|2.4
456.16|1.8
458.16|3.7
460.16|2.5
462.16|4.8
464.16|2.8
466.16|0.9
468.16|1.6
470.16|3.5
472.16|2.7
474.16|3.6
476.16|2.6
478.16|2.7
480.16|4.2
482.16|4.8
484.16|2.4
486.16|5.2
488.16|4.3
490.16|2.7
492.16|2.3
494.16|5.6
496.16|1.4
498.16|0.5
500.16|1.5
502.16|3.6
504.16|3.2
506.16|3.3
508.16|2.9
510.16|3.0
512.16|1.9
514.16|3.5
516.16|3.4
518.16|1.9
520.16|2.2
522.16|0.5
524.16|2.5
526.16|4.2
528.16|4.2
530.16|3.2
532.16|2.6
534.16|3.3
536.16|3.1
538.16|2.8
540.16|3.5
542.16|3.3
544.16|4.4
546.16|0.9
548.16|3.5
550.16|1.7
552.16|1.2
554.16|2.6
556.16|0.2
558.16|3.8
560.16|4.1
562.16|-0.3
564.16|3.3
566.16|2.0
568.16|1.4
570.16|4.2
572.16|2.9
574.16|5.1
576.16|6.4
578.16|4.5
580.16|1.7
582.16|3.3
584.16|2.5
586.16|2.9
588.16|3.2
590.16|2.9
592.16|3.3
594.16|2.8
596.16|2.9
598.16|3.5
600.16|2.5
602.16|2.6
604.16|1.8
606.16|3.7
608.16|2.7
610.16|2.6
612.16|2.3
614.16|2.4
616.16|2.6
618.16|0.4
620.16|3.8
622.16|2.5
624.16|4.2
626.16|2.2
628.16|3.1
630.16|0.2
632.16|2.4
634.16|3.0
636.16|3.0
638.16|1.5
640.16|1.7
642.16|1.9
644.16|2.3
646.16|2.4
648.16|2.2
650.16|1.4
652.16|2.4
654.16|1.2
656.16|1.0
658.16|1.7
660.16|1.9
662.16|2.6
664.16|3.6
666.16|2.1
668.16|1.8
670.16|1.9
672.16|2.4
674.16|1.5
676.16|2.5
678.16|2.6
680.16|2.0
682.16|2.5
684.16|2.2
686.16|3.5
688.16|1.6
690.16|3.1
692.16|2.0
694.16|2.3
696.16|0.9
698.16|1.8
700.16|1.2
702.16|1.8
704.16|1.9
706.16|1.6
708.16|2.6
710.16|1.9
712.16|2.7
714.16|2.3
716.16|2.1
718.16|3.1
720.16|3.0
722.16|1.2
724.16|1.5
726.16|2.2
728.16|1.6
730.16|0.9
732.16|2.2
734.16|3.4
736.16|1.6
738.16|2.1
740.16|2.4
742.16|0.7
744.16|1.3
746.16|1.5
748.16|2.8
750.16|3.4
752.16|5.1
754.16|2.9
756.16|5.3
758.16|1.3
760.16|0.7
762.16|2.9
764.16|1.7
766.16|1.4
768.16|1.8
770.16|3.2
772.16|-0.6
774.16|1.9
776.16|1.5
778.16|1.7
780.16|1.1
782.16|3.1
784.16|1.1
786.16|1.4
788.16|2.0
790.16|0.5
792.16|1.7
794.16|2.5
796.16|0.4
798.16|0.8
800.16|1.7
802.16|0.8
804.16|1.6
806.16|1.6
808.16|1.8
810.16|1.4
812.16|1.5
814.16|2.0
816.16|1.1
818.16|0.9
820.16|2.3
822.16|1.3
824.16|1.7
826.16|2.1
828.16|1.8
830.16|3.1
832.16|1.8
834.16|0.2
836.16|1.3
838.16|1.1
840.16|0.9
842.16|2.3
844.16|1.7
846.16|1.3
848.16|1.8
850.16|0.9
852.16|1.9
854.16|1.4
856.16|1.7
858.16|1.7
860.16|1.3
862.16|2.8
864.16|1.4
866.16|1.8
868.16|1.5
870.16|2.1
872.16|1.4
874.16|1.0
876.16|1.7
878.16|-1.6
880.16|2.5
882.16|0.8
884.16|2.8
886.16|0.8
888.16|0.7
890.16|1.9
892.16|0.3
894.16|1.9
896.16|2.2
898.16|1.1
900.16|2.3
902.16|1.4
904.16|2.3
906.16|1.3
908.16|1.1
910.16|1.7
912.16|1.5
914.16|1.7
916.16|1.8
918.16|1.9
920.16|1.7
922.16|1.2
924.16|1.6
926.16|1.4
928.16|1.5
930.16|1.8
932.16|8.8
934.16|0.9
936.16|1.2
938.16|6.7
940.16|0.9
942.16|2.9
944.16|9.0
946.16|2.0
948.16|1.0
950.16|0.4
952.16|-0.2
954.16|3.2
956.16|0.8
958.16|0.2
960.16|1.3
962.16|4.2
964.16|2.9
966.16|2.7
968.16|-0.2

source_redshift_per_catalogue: 0.150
